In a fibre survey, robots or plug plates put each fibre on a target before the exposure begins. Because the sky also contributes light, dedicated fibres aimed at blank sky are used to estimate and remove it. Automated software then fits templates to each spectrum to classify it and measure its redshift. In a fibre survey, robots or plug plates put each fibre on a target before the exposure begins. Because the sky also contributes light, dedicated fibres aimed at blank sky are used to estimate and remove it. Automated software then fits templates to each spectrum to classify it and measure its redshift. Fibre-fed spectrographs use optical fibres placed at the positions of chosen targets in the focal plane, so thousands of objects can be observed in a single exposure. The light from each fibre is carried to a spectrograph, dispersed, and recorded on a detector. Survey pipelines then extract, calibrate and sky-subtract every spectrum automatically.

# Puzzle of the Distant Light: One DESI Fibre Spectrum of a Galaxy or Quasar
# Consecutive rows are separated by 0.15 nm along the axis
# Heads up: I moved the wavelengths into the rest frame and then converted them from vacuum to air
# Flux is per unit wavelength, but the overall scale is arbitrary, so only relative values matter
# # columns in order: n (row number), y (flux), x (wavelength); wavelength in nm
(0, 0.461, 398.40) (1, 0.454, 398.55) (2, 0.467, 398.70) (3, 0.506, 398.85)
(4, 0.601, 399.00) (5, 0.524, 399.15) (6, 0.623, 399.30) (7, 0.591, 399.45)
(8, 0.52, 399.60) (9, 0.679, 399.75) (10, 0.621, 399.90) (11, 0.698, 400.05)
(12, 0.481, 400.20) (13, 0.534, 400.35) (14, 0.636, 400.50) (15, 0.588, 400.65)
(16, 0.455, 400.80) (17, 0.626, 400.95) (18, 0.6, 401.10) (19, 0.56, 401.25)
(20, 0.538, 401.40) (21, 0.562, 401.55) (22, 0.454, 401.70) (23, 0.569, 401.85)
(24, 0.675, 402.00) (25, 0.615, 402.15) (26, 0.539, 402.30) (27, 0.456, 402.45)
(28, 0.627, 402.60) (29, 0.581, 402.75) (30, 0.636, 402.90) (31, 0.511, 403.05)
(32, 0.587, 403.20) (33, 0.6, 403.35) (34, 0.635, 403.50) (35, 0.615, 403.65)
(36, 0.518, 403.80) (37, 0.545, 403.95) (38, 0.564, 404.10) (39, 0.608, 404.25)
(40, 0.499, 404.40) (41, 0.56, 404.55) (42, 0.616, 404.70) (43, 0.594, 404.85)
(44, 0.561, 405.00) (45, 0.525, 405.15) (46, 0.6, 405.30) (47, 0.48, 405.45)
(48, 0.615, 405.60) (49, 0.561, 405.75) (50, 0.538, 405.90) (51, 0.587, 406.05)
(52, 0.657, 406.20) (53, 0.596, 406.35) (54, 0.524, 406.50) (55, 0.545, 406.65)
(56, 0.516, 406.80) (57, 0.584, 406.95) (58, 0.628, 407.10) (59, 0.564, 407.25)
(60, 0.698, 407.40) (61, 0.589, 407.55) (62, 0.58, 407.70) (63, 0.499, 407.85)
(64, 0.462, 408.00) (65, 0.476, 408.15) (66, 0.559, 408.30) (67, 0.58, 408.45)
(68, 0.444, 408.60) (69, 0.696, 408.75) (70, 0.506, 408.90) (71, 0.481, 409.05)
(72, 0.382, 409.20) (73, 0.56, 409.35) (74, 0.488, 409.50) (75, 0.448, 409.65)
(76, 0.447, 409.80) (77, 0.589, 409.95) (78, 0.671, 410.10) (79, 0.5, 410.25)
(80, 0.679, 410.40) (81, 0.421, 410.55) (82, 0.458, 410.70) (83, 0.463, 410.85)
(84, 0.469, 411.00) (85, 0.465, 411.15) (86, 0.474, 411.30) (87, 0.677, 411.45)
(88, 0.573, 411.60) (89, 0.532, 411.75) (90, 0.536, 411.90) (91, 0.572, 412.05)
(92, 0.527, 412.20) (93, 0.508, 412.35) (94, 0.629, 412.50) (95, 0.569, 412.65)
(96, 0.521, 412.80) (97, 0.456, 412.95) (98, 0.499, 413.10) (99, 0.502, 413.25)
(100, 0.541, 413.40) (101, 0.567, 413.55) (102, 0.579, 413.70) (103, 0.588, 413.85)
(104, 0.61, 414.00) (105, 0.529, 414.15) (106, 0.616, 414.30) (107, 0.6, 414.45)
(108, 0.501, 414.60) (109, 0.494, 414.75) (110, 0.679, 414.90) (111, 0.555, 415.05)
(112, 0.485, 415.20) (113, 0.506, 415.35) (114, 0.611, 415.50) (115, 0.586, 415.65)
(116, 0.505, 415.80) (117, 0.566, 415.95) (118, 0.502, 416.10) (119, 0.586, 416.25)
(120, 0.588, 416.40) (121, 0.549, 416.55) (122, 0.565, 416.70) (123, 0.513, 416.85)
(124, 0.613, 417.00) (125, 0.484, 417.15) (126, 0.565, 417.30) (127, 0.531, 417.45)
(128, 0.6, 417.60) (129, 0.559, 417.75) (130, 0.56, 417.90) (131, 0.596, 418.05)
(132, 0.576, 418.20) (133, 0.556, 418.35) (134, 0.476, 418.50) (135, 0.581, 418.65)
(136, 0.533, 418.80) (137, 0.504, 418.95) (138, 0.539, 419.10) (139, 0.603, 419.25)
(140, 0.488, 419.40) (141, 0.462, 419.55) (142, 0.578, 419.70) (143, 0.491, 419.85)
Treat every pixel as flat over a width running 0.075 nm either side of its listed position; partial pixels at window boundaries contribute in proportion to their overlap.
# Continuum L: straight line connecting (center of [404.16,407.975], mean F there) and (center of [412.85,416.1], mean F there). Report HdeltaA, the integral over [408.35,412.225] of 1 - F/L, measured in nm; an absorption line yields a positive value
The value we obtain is 0.25 nm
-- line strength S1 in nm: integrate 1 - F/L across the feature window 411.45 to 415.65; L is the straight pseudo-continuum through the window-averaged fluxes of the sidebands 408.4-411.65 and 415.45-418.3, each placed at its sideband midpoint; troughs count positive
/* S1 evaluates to -0.10 nm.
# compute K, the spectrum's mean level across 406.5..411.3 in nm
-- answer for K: 0.53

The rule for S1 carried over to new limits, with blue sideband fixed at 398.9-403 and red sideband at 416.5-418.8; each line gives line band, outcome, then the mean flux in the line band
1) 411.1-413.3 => 0.10 nm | 0.537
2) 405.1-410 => 0.19 nm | 0.545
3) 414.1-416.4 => 0.01 nm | 0.556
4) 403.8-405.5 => 0.04 nm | 0.559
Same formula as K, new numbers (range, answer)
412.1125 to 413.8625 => 0.539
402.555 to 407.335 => 0.574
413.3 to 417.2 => 0.559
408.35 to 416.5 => 0.539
